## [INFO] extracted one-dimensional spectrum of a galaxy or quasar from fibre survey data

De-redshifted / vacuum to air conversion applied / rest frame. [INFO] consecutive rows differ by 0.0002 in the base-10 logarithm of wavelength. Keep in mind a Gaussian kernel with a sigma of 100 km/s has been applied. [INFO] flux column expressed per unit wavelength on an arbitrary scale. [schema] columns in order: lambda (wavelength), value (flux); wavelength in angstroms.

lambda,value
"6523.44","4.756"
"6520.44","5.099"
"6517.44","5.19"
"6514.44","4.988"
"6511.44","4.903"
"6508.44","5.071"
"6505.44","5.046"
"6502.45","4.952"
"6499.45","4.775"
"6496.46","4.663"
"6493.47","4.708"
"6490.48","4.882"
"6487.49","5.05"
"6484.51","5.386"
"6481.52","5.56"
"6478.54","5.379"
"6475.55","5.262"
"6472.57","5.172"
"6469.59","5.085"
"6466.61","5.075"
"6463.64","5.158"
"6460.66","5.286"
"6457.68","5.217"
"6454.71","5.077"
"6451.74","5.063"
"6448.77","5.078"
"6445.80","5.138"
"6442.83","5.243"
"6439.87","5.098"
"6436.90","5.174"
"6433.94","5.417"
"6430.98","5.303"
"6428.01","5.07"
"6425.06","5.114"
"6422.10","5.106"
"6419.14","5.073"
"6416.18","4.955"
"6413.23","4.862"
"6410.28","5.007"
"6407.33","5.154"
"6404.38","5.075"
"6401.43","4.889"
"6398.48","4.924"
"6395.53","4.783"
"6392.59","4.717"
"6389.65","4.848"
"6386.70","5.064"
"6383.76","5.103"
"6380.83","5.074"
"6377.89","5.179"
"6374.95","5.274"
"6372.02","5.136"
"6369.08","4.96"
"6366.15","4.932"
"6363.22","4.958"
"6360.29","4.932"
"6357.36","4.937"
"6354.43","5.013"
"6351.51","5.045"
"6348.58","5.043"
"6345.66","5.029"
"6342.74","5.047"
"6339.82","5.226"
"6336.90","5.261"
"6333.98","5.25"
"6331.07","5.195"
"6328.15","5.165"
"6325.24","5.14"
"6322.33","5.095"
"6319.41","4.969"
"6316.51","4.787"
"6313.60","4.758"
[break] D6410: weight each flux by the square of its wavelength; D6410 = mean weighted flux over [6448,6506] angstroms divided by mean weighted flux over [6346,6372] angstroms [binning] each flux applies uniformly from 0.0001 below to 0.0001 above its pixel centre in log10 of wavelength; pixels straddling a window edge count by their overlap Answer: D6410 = 1.1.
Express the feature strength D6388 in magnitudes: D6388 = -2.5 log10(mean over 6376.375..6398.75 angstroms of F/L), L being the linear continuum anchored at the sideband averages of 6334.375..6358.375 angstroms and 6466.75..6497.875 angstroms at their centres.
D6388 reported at 0.028 mag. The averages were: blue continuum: 5.09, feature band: 4.96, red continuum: 5.11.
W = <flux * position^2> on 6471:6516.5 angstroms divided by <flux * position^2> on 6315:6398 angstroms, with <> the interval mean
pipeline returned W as 1.05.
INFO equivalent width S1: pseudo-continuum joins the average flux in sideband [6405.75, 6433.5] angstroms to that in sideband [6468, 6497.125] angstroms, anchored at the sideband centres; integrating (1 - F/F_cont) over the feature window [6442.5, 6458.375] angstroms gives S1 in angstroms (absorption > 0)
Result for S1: -0.1 angstroms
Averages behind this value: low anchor 5.08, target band 5.12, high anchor 5.13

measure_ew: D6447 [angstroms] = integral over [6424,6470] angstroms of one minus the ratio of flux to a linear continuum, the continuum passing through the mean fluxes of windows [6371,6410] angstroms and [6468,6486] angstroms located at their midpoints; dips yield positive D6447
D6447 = 0.3 angstroms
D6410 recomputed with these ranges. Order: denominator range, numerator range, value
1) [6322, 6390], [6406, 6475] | 1.04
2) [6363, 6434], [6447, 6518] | 1.04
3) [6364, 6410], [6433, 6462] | 1.05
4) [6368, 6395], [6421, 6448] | 1.05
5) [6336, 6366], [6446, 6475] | 1.06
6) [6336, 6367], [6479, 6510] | 1.04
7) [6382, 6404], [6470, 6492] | 1.09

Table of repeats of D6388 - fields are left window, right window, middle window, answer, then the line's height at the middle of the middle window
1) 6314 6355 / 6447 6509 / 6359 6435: 0.01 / 5.09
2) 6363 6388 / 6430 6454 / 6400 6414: 0.03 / 5.13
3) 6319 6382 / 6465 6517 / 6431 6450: -0.03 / 5.07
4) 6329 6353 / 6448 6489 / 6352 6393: 0.03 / 5.15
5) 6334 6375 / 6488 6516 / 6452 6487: -0.06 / 4.93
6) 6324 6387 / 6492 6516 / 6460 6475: -0.05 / 4.94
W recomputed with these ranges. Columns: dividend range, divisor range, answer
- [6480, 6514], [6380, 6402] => 1.05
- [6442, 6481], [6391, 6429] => 1.06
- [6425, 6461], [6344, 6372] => 1.06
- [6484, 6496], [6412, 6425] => 1.01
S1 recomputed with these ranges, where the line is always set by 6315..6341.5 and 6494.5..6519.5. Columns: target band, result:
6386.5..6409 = 0.6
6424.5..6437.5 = -0.5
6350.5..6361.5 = 0.2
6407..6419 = 0.1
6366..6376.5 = 0.0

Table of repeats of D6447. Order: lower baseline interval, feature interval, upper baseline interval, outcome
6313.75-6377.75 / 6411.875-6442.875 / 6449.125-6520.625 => -0.3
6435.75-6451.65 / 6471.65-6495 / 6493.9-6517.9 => -0.8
